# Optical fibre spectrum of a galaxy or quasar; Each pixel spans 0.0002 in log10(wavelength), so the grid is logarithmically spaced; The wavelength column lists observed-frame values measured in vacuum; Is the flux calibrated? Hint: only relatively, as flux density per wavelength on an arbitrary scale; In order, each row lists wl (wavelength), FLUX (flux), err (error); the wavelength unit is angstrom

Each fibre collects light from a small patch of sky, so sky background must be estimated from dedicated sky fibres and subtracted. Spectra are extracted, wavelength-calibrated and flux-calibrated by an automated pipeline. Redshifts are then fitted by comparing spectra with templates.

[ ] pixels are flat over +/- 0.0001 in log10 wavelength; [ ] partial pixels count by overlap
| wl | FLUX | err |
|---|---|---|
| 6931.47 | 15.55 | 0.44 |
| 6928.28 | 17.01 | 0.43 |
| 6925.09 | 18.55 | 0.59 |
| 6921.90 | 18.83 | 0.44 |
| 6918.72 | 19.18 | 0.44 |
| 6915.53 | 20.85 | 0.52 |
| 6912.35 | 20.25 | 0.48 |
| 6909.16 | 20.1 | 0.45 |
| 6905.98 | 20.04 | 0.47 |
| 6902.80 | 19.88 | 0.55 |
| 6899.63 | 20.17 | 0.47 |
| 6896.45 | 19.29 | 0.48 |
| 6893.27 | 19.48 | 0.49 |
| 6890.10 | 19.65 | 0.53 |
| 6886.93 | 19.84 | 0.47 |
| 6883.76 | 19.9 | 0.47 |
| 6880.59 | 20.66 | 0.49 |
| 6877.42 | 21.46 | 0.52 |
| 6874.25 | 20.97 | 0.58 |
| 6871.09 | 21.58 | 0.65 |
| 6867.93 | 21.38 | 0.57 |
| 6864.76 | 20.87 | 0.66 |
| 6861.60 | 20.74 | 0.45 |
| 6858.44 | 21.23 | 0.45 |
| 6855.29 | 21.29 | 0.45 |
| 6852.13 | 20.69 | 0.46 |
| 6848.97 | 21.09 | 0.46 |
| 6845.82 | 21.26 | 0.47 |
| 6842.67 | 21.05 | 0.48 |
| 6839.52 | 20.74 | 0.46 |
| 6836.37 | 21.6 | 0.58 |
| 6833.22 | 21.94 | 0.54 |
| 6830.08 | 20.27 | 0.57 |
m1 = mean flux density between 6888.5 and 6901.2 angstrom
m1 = 19.6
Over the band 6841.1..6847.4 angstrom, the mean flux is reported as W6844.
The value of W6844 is 21.2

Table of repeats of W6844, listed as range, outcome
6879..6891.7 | 20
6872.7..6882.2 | 21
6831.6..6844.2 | 21.3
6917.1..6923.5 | 19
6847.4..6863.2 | 21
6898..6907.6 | 20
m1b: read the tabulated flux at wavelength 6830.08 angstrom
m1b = 20.27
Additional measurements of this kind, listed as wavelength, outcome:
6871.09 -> 21.58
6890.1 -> 19.65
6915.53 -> 20.85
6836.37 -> 21.6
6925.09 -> 18.55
